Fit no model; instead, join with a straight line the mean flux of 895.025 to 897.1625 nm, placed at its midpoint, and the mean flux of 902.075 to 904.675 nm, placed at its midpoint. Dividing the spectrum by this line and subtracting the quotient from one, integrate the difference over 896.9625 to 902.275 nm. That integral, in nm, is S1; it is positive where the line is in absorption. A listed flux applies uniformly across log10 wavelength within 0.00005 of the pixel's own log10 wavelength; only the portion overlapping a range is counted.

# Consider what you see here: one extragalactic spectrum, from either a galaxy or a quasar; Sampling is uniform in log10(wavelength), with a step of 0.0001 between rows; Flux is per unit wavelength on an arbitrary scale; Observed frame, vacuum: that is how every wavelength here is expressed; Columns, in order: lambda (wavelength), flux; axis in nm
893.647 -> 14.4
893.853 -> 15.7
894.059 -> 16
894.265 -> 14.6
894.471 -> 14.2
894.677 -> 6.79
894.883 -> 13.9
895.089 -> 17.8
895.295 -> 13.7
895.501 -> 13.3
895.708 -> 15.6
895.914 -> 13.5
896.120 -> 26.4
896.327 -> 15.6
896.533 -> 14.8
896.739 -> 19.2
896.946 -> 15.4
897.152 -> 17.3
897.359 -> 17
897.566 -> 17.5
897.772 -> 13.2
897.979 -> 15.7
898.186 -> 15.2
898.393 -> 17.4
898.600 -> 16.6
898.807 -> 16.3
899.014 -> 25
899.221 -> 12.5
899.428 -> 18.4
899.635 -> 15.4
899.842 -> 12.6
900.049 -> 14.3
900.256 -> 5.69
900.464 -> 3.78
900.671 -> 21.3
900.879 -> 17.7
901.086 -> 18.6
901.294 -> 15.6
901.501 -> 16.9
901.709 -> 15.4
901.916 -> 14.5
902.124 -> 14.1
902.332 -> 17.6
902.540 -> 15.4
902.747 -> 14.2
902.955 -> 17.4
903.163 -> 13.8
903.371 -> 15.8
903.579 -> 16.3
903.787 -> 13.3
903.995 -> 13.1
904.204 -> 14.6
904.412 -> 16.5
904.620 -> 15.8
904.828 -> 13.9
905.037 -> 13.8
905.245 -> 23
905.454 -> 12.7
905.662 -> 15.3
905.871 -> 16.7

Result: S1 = 0.13 nm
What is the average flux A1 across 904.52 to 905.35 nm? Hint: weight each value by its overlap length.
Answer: 16.6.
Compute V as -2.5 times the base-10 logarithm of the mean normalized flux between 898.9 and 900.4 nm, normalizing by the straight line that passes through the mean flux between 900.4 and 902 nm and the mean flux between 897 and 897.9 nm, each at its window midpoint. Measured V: 0.10 mag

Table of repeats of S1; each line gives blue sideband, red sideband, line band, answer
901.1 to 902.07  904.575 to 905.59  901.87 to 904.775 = 0.120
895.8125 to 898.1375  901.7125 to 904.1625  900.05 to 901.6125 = 0.141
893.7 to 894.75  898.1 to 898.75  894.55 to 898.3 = -0.130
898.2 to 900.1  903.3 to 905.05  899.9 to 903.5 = 0.185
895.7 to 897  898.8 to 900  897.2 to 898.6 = 0.075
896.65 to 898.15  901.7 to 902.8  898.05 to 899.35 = -0.087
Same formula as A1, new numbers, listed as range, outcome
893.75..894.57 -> 15.1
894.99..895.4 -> 15.7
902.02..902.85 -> 15.3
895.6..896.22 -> 18.4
